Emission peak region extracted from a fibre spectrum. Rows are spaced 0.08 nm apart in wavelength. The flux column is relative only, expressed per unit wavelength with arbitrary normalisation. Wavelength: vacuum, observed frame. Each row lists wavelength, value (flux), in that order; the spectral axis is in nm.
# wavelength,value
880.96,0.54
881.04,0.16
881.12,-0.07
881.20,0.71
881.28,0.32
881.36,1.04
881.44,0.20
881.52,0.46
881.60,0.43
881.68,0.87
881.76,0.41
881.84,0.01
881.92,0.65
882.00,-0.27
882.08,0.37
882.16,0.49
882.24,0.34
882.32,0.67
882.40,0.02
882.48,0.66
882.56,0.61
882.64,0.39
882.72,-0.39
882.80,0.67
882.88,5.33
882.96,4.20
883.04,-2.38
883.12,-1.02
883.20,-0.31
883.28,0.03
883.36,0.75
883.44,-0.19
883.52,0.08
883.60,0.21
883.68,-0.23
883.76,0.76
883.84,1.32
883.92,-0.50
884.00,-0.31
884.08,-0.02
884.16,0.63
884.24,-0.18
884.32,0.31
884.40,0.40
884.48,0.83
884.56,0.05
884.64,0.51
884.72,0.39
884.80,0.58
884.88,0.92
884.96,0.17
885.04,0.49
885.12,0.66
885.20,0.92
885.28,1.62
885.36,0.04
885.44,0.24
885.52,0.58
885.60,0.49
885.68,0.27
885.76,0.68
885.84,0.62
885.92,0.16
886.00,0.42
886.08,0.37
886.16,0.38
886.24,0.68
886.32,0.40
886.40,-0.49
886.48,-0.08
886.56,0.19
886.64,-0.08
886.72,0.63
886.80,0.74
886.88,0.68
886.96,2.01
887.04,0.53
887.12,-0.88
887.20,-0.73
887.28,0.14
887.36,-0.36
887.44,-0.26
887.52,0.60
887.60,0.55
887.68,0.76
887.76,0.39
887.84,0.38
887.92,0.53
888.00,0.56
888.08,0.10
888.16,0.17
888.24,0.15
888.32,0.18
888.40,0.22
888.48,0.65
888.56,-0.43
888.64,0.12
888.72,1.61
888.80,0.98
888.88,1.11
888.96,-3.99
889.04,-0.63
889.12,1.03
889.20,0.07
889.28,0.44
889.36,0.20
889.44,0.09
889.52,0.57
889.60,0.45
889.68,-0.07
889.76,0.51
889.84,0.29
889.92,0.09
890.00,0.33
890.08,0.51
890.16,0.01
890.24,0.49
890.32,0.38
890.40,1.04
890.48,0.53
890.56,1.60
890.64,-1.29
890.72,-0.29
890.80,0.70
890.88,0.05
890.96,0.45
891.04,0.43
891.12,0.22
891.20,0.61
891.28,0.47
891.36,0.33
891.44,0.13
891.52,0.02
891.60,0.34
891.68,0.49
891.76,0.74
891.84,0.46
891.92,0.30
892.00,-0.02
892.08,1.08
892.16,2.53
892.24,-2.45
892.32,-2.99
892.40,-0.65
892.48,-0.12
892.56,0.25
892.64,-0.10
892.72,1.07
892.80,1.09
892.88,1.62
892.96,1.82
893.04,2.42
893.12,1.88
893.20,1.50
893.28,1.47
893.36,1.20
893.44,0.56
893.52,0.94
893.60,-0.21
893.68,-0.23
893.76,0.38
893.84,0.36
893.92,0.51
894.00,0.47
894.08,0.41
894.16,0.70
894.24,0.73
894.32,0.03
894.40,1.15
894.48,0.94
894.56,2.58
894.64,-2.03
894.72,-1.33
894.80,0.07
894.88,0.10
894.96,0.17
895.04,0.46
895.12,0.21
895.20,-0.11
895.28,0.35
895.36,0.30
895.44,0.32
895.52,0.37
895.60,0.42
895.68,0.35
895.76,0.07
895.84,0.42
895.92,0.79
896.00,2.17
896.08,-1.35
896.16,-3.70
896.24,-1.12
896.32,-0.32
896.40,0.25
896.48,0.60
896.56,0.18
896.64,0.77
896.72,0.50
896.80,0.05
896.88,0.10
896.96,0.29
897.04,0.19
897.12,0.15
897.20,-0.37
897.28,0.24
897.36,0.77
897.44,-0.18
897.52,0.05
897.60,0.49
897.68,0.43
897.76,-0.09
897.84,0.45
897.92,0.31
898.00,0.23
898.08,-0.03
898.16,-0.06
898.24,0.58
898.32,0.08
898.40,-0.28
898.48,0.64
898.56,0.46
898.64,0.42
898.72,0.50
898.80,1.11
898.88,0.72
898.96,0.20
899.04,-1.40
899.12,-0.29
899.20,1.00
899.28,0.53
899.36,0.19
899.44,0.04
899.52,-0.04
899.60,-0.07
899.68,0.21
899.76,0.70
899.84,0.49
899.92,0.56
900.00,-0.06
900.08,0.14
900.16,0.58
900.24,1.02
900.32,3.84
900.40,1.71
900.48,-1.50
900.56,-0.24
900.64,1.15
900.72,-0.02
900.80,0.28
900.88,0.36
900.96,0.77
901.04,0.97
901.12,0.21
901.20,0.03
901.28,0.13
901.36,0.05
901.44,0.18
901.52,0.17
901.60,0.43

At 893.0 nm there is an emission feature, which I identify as Hbeta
